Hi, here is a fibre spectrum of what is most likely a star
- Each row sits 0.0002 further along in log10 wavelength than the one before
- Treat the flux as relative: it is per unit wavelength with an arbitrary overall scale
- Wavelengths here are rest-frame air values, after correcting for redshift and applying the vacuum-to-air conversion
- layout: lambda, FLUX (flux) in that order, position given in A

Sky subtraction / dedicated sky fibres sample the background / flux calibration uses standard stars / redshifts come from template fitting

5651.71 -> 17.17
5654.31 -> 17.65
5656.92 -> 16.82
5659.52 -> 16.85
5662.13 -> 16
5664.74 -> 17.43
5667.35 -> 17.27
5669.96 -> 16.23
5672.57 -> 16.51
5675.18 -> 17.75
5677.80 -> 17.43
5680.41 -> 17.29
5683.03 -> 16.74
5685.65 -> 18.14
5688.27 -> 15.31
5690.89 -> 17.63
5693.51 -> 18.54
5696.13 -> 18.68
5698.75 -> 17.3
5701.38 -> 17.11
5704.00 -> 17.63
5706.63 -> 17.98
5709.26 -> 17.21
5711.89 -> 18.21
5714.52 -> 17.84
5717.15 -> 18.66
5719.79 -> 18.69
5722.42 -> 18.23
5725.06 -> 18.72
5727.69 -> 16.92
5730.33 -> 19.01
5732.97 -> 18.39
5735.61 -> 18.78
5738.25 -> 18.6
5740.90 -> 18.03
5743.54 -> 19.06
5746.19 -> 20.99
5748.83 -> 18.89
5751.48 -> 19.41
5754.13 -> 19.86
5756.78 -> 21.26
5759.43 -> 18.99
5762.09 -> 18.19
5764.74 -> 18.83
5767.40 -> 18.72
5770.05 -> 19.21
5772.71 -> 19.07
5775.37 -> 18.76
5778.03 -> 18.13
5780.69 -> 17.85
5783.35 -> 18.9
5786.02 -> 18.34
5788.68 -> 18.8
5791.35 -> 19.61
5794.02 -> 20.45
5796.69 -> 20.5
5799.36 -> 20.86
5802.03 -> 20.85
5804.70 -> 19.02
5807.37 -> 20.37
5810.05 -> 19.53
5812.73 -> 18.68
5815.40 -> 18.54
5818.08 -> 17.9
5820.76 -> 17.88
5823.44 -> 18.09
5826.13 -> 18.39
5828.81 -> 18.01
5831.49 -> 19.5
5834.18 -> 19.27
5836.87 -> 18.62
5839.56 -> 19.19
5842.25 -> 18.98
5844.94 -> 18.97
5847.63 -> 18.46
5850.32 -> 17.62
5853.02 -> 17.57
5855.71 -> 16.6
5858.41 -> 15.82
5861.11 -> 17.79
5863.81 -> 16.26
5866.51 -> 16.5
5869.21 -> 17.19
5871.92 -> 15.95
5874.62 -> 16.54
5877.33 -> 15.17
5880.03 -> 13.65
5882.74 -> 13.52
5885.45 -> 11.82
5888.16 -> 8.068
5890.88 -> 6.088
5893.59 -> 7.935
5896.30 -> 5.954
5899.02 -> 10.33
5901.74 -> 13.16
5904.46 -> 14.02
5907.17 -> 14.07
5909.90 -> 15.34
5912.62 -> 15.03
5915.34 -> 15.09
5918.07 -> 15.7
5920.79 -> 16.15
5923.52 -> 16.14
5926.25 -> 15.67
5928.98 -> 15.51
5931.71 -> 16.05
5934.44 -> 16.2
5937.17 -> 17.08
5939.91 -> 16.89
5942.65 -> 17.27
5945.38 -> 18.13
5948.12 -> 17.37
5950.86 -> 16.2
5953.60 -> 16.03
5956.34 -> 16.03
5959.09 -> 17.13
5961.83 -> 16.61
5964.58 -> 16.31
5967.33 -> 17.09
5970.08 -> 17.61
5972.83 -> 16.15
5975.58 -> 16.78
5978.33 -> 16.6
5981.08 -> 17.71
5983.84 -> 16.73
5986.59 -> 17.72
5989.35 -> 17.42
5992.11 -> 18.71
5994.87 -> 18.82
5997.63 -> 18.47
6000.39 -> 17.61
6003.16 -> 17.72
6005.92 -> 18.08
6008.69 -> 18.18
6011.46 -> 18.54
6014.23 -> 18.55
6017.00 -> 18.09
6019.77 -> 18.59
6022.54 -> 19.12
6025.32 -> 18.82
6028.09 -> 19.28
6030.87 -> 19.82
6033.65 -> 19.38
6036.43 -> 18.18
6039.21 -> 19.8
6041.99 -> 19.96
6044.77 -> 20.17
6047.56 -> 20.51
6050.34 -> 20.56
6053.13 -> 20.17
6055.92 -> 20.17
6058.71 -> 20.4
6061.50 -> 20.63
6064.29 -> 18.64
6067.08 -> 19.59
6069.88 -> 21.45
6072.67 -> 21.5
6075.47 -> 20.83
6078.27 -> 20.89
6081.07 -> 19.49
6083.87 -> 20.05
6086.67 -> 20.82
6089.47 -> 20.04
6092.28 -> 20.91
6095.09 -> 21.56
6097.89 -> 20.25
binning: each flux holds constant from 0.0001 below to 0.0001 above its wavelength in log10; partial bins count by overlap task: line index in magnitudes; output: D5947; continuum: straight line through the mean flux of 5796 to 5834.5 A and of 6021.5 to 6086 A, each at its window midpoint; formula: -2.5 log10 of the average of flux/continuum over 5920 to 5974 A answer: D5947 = 0.182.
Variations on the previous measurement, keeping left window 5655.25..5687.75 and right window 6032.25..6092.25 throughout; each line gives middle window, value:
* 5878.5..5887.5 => 0.42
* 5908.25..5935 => 0.21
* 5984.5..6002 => 0.09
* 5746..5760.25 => -0.13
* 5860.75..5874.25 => 0.12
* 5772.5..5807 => -0.08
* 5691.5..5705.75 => -0.04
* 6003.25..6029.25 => 0.07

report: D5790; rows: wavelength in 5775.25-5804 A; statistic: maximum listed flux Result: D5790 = 20.86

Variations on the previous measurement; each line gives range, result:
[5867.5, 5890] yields 17.19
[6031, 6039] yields 19.38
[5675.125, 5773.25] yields 21.26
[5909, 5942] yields 17.08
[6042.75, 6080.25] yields 21.5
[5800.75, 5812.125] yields 20.85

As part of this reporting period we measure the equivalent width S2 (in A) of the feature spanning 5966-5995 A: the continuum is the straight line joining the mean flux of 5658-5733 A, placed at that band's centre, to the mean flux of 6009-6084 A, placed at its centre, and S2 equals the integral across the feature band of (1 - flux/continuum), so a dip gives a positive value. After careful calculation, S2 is 3.0 A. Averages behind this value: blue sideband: 17.6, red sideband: 19.7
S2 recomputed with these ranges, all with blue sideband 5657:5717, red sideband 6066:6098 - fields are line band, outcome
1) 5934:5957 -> 3.1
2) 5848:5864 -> 1.4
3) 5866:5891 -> 6.9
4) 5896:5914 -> 5.8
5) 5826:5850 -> -0.2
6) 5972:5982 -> 1.5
